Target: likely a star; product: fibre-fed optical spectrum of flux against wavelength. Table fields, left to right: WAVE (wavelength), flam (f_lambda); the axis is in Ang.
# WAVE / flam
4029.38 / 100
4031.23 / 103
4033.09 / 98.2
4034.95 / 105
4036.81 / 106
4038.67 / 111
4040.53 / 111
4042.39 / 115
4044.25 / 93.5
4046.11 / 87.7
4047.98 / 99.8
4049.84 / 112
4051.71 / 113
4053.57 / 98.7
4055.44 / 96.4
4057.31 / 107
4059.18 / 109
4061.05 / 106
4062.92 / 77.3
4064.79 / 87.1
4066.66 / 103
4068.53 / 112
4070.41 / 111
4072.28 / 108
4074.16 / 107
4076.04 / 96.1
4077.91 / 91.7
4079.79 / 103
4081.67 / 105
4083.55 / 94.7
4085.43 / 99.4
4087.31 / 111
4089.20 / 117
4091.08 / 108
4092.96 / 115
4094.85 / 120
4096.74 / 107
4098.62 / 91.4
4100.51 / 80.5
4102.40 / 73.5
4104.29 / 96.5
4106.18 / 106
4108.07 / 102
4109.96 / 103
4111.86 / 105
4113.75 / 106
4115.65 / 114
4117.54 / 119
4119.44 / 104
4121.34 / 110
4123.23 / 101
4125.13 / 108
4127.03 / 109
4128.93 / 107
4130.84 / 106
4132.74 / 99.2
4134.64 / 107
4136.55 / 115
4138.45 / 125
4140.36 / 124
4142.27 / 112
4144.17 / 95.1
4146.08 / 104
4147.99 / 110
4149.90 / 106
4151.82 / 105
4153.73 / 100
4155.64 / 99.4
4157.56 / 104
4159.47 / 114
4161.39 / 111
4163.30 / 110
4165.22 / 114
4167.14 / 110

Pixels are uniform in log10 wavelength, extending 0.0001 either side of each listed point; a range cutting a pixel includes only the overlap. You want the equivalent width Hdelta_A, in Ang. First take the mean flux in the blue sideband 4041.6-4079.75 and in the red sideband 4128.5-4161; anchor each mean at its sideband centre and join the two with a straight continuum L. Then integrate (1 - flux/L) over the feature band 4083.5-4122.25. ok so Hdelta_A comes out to 0.2 Ang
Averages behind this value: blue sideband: 102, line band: 104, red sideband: 108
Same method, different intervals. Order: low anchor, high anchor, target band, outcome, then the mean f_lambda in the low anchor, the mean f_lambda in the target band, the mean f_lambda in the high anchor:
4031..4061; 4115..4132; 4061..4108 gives 2.3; 104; 101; 108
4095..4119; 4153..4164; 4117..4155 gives -1.5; 101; 108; 107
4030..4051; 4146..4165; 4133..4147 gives -0.6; 104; 111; 107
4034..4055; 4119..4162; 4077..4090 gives 0.3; 105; 103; 108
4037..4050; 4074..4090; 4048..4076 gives 0.0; 104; 103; 102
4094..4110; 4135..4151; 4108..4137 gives -0.9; 97.4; 107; 111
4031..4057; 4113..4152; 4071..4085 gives 0.6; 104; 101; 109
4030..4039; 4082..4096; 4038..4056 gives 0.2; 104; 104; 109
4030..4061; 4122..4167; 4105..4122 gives -0.1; 104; 107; 108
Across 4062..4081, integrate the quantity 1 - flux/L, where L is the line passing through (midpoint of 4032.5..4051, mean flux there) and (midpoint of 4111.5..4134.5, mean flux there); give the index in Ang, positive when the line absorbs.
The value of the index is 1.0 Ang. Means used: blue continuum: 104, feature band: 99.7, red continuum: 107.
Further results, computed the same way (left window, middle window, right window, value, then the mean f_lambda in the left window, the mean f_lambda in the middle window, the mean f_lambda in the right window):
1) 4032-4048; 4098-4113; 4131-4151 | 1.7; 103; 95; 110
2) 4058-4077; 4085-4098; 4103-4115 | -1.1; 102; 111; 102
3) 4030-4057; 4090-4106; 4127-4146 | 1.1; 104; 99.5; 110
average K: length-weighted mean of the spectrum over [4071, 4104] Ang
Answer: 102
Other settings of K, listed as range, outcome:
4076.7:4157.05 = 105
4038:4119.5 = 103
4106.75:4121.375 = 108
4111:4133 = 108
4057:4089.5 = 102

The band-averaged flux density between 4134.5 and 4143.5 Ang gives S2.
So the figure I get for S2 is 117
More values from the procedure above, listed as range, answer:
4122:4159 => 107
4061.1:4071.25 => 98.7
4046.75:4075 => 103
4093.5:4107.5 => 97.1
